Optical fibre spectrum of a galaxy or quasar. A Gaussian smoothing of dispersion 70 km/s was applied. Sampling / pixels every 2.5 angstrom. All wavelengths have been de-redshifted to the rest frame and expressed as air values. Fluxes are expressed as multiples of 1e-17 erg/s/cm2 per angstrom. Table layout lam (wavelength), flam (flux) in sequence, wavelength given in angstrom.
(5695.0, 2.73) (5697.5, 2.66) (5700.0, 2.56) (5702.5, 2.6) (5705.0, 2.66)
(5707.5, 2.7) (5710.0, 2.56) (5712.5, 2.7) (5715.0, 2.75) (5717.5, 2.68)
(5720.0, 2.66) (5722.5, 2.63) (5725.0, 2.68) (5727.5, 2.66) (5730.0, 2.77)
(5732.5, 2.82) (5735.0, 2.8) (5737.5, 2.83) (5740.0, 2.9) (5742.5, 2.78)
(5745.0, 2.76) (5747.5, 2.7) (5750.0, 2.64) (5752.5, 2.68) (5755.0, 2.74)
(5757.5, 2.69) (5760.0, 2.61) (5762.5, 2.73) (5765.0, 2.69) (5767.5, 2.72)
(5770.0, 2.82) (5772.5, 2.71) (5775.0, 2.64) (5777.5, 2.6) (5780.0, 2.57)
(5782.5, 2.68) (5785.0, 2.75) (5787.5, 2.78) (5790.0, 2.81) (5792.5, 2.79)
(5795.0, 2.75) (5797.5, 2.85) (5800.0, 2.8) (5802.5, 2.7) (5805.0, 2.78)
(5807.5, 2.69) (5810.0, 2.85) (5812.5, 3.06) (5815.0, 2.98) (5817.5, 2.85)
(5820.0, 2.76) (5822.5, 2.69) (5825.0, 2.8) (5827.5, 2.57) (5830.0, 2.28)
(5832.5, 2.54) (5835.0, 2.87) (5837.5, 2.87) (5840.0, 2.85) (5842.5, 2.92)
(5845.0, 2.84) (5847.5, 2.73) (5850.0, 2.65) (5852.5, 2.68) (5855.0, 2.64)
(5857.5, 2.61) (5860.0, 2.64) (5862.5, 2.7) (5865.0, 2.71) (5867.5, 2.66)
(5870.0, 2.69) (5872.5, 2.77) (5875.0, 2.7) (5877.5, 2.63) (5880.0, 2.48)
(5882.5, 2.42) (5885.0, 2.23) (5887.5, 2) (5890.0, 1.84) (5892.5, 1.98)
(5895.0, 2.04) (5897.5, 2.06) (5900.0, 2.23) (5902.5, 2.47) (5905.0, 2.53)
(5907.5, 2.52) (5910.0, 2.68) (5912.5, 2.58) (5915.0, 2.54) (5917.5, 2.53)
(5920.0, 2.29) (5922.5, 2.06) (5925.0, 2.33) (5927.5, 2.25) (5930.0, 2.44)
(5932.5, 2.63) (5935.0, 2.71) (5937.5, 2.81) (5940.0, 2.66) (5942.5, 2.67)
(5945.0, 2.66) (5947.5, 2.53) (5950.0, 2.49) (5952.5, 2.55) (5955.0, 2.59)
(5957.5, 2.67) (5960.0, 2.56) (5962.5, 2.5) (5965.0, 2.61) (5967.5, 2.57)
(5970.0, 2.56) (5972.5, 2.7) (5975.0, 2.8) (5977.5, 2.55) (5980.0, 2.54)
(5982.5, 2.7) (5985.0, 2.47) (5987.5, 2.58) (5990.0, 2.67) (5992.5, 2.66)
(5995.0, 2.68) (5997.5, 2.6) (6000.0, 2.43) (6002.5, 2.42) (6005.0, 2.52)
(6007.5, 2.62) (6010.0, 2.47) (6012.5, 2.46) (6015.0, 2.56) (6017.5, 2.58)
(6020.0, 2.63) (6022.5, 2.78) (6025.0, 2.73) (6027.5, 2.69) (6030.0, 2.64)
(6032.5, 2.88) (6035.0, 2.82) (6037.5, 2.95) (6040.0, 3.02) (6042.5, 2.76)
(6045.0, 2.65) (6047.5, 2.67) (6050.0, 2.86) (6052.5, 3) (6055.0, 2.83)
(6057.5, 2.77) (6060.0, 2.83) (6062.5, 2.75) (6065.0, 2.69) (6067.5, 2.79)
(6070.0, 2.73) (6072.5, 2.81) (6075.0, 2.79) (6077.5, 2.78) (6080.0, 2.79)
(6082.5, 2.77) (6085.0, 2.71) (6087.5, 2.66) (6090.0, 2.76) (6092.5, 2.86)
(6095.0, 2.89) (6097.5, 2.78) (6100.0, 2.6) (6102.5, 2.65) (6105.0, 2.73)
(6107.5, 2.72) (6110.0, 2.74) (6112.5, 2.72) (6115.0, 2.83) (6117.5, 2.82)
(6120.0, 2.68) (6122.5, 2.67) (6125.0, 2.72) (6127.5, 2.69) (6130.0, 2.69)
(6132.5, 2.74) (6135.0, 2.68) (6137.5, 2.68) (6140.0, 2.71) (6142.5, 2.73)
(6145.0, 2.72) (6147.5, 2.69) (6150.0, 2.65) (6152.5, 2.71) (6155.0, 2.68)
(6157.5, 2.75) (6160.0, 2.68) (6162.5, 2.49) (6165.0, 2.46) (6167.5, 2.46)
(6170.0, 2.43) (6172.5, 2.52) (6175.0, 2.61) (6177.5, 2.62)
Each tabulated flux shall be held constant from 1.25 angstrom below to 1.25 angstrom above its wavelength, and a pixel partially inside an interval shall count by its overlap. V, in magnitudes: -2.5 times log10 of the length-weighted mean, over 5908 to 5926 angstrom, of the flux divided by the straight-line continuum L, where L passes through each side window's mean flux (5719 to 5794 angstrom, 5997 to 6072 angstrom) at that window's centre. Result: 0.12 mag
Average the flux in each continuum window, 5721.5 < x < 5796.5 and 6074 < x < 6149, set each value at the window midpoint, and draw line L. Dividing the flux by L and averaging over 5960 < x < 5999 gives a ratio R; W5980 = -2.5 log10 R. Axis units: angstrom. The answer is 0.05 mag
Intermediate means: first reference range 2.73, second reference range 2.73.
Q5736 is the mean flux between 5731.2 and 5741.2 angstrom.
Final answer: 2.84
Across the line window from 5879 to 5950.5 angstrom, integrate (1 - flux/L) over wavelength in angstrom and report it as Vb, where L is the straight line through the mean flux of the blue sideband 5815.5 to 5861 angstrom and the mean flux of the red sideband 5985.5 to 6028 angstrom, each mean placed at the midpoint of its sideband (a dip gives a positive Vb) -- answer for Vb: 6.9 angstrom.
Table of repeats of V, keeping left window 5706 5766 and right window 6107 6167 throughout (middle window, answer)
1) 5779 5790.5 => 0.00 mag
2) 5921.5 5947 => 0.07 mag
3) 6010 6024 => 0.04 mag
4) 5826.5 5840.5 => 0.02 mag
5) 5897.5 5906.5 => 0.15 mag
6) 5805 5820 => -0.06 mag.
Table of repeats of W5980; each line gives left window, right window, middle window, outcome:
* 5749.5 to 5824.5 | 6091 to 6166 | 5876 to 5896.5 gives 0.234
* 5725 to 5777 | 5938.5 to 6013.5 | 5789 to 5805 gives -0.032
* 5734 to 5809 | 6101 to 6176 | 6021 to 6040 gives -0.044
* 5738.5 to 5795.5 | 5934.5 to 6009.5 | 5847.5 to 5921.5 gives 0.078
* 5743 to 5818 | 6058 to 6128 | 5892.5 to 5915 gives 0.159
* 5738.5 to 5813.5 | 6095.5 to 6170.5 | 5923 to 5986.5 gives 0.056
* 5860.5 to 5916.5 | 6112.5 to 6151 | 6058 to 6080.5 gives -0.052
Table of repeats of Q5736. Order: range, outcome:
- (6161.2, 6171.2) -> 2.46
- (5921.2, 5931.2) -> 2.27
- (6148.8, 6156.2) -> 2.68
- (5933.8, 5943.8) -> 2.71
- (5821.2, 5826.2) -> 2.74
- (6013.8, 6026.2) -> 2.66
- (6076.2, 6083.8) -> 2.78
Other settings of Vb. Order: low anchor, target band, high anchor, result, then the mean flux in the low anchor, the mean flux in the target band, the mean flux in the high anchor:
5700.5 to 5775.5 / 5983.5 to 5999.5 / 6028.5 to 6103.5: 0.9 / 2.71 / 2.6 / 2.78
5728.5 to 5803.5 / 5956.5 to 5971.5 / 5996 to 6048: 0.6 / 2.74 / 2.58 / 2.66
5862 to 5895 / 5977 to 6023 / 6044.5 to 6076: 1.6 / 2.43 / 2.57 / 2.79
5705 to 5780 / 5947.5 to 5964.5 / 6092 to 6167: 0.9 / 2.71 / 2.56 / 2.7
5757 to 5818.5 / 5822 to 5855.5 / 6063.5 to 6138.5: 0.5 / 2.76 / 2.71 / 2.74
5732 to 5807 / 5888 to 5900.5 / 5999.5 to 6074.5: 3.3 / 2.74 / 2.02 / 2.71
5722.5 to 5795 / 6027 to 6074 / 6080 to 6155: -1.3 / 2.73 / 2.8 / 2.72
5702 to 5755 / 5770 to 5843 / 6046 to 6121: -0.7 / 2.71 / 2.75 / 2.77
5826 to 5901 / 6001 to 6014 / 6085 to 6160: 0.7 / 2.53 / 2.5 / 2.72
